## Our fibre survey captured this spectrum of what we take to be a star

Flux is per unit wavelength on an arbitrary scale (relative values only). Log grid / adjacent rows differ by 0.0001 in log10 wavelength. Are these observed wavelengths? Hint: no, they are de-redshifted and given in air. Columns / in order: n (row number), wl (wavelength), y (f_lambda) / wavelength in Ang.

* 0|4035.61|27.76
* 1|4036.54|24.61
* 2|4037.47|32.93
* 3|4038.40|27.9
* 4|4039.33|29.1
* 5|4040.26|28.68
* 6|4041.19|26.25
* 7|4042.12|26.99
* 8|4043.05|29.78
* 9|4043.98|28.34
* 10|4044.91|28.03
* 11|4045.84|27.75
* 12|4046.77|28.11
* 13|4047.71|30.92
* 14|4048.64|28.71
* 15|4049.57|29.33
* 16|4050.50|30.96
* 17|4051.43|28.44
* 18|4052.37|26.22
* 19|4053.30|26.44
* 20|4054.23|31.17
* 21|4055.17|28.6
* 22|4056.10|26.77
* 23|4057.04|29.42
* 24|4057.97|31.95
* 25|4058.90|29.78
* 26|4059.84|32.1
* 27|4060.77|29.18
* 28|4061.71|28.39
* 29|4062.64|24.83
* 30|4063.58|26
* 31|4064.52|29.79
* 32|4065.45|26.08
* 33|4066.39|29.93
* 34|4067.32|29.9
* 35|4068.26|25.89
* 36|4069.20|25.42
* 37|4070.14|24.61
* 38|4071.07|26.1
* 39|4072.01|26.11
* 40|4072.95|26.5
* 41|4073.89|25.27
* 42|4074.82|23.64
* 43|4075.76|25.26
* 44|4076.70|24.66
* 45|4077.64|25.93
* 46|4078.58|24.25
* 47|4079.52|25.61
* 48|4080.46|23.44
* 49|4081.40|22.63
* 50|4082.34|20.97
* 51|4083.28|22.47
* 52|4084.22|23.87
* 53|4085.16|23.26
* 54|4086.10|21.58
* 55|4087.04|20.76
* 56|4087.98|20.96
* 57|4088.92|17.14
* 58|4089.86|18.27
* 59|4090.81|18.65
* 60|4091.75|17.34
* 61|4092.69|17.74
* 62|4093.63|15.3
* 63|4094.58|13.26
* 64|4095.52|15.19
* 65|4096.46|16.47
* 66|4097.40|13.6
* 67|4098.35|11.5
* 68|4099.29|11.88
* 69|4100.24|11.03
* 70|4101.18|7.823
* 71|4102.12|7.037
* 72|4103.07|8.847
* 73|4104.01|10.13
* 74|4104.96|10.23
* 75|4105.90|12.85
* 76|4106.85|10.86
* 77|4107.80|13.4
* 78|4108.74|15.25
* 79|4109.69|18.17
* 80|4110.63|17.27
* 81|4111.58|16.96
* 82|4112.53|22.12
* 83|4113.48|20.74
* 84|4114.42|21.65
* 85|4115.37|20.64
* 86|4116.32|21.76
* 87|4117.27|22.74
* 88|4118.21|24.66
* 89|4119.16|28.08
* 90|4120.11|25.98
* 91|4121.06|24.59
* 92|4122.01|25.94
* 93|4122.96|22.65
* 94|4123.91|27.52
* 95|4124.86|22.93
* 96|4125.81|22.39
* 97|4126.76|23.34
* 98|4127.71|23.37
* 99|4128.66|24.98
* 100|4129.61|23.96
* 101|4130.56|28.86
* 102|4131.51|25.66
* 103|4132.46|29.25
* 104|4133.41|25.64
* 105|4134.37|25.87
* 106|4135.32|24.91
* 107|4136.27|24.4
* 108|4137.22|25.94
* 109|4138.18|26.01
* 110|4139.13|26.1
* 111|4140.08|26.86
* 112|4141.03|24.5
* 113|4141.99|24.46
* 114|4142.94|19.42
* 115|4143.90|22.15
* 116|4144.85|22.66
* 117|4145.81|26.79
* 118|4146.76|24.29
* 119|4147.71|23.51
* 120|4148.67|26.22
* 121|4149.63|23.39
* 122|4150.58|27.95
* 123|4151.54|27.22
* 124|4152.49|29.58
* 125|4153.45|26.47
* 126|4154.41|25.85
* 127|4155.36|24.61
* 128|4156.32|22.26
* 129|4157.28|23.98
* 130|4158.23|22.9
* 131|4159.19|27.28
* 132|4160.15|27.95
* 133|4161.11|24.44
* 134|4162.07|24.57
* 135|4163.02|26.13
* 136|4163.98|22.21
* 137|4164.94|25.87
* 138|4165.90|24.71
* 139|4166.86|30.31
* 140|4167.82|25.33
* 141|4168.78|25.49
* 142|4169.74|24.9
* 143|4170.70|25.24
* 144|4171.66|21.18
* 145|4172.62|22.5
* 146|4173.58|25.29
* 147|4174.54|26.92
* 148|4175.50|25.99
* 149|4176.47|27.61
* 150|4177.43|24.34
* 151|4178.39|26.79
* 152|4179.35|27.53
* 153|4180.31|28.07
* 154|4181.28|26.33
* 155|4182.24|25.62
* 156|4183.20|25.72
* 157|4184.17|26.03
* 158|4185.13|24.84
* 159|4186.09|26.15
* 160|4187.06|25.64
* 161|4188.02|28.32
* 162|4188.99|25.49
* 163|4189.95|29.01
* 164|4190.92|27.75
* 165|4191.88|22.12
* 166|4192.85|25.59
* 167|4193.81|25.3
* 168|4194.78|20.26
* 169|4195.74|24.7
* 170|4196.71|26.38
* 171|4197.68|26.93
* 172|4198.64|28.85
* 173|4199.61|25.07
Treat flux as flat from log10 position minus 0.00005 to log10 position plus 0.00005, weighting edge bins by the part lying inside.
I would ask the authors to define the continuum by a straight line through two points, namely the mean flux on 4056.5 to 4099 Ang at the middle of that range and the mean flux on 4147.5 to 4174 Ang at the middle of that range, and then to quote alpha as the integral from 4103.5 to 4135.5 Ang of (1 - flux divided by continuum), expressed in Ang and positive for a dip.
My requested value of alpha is 3.61 Ang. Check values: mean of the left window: 23.3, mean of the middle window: 21.6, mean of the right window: 25.3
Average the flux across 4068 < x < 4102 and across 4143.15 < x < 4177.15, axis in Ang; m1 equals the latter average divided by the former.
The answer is 1.25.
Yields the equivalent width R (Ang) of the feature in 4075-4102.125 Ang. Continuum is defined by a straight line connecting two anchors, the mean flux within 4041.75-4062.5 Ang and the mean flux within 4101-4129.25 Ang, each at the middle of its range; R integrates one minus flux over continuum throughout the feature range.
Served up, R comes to 5.6 Ang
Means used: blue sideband 28.9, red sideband 19.3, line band 18.8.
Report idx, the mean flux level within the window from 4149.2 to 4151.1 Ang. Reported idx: 25.8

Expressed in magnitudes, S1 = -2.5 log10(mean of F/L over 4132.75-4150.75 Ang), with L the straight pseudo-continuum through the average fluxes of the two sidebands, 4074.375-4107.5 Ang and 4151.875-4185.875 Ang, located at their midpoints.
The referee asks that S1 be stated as -0.09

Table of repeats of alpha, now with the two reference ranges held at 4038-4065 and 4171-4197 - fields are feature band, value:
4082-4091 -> 2.3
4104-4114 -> 4.3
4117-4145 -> 2.0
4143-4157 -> 0.7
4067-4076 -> 0.8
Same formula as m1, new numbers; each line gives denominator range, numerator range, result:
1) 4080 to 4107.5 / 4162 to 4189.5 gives 1.61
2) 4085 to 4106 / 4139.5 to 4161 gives 1.70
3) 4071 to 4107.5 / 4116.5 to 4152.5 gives 1.37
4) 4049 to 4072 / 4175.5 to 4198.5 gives 0.92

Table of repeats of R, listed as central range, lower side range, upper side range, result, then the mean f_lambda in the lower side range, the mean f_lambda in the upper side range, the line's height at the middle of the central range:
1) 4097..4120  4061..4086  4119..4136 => 8.5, 25.4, 25.3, 25.3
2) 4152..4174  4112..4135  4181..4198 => 0.0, 24.4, 25.7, 25.1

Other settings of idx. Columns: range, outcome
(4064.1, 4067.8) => 28.9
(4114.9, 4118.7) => 22.5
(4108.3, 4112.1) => 17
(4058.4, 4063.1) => 28.9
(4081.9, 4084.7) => 22.5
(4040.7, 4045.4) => 27.9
